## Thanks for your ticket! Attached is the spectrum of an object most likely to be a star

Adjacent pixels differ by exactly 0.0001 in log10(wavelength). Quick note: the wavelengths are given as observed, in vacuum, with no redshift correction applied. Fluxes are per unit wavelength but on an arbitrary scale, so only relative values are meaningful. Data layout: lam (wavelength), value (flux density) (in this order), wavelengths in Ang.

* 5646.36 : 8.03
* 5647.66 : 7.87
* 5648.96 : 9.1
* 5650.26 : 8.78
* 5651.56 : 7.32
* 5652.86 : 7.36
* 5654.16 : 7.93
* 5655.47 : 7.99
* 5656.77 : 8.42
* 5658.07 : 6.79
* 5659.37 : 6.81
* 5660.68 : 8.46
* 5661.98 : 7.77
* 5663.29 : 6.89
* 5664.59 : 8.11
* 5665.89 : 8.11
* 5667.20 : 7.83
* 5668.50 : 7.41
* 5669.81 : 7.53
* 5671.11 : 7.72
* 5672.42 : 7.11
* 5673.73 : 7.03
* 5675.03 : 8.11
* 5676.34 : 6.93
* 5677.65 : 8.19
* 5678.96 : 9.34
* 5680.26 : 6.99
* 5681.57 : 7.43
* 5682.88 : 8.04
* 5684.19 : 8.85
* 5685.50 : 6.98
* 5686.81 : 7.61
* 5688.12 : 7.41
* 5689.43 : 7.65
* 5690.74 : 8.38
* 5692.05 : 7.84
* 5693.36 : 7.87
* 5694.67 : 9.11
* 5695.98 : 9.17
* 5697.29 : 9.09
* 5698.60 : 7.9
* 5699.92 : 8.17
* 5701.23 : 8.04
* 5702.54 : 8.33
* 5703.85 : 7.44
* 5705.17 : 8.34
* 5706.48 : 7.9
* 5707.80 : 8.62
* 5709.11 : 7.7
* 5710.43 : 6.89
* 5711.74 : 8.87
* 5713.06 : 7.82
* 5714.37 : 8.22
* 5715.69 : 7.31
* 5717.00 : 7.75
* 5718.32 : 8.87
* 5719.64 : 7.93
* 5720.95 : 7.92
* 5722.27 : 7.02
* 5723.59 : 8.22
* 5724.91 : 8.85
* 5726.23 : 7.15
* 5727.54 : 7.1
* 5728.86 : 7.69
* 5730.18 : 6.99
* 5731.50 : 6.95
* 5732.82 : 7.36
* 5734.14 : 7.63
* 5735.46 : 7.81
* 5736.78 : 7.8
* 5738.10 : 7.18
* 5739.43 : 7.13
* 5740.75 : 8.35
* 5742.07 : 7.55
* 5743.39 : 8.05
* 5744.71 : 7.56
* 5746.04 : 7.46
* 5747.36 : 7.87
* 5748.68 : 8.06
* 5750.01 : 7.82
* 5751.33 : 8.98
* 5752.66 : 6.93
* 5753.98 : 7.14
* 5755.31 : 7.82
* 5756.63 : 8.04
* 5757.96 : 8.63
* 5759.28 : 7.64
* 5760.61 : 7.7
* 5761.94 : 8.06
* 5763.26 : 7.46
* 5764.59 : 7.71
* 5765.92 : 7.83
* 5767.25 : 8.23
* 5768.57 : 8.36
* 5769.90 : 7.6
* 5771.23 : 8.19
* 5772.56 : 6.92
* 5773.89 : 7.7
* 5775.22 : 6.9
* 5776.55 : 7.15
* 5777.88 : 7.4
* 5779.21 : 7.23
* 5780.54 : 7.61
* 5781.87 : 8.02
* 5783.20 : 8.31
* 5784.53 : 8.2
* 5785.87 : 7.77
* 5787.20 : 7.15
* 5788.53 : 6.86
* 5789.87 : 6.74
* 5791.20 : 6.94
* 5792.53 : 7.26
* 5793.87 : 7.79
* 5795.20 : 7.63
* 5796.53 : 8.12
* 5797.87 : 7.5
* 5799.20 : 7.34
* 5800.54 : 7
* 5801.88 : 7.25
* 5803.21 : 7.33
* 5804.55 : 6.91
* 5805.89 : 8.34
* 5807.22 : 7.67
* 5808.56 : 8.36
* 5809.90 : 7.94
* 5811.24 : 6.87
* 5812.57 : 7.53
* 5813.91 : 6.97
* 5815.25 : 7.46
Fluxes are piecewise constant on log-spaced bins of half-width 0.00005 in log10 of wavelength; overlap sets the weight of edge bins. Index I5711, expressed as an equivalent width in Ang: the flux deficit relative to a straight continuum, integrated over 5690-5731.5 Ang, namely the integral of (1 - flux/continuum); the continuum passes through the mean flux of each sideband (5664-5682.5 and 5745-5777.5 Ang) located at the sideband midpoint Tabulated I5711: -1.5 Ang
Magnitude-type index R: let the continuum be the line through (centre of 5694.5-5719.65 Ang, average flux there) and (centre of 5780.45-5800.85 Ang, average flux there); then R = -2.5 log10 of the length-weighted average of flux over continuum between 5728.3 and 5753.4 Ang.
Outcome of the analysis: 0.04 mag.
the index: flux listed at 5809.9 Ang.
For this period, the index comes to 7.94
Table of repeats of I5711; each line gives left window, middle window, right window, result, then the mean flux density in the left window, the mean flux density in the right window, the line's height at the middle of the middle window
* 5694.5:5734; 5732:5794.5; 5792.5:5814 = 0.5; 7.94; 7.54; 7.72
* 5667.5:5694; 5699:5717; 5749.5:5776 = -0.5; 7.72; 7.78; 7.74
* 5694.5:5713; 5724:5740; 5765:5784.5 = 1.1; 8.22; 7.69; 8.01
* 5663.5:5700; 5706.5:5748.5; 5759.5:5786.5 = 0.4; 7.91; 7.71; 7.81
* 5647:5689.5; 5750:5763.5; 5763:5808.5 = -0.4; 7.75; 7.55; 7.6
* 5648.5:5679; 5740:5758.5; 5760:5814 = -0.6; 7.75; 7.56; 7.62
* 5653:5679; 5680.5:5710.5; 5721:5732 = -1.7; 7.68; 7.53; 7.6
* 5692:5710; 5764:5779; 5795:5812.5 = 0.3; 8.25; 7.56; 7.77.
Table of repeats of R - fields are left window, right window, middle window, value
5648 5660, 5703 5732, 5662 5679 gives 0.02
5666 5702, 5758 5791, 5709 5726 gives -0.02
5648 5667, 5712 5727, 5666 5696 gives 0.01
